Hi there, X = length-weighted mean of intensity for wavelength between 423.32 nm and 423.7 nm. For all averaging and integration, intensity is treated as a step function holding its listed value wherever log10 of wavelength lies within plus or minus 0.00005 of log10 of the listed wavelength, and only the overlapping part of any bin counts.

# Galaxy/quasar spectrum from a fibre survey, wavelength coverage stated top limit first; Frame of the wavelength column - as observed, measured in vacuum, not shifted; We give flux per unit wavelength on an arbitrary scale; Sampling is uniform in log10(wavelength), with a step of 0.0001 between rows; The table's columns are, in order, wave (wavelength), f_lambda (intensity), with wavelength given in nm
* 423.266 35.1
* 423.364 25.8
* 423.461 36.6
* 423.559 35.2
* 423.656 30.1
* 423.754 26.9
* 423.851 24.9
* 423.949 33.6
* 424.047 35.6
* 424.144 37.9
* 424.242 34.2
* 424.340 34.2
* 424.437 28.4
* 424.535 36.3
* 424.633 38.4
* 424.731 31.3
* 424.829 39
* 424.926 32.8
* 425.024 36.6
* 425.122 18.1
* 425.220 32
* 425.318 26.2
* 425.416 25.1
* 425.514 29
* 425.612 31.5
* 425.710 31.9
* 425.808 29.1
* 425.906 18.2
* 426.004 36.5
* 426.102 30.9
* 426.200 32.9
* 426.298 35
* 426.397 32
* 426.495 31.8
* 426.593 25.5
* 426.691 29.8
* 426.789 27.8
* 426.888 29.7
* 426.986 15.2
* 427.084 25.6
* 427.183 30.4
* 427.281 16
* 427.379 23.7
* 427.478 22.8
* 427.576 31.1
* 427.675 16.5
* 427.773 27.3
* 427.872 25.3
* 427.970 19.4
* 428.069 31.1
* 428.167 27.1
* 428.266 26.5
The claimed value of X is 32.1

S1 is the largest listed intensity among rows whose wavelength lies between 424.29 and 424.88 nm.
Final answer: 39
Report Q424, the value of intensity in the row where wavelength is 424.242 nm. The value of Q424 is 34.2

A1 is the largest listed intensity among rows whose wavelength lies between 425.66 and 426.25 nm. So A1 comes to 36.5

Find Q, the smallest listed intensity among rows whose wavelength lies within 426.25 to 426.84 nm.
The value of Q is 25.5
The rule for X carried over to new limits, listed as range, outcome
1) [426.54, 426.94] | 28.2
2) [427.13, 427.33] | 23.2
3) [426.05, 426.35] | 32.9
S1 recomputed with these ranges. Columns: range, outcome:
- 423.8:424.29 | 37.9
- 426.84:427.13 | 29.7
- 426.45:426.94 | 31.8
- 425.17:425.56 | 32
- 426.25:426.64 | 35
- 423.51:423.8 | 35.2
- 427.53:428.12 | 31.1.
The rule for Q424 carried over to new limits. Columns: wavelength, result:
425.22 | 32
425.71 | 31.9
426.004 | 36.5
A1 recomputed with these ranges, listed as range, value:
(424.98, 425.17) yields 36.6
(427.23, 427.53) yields 23.7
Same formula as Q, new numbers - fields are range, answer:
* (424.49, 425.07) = 31.3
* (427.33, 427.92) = 16.5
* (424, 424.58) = 28.4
